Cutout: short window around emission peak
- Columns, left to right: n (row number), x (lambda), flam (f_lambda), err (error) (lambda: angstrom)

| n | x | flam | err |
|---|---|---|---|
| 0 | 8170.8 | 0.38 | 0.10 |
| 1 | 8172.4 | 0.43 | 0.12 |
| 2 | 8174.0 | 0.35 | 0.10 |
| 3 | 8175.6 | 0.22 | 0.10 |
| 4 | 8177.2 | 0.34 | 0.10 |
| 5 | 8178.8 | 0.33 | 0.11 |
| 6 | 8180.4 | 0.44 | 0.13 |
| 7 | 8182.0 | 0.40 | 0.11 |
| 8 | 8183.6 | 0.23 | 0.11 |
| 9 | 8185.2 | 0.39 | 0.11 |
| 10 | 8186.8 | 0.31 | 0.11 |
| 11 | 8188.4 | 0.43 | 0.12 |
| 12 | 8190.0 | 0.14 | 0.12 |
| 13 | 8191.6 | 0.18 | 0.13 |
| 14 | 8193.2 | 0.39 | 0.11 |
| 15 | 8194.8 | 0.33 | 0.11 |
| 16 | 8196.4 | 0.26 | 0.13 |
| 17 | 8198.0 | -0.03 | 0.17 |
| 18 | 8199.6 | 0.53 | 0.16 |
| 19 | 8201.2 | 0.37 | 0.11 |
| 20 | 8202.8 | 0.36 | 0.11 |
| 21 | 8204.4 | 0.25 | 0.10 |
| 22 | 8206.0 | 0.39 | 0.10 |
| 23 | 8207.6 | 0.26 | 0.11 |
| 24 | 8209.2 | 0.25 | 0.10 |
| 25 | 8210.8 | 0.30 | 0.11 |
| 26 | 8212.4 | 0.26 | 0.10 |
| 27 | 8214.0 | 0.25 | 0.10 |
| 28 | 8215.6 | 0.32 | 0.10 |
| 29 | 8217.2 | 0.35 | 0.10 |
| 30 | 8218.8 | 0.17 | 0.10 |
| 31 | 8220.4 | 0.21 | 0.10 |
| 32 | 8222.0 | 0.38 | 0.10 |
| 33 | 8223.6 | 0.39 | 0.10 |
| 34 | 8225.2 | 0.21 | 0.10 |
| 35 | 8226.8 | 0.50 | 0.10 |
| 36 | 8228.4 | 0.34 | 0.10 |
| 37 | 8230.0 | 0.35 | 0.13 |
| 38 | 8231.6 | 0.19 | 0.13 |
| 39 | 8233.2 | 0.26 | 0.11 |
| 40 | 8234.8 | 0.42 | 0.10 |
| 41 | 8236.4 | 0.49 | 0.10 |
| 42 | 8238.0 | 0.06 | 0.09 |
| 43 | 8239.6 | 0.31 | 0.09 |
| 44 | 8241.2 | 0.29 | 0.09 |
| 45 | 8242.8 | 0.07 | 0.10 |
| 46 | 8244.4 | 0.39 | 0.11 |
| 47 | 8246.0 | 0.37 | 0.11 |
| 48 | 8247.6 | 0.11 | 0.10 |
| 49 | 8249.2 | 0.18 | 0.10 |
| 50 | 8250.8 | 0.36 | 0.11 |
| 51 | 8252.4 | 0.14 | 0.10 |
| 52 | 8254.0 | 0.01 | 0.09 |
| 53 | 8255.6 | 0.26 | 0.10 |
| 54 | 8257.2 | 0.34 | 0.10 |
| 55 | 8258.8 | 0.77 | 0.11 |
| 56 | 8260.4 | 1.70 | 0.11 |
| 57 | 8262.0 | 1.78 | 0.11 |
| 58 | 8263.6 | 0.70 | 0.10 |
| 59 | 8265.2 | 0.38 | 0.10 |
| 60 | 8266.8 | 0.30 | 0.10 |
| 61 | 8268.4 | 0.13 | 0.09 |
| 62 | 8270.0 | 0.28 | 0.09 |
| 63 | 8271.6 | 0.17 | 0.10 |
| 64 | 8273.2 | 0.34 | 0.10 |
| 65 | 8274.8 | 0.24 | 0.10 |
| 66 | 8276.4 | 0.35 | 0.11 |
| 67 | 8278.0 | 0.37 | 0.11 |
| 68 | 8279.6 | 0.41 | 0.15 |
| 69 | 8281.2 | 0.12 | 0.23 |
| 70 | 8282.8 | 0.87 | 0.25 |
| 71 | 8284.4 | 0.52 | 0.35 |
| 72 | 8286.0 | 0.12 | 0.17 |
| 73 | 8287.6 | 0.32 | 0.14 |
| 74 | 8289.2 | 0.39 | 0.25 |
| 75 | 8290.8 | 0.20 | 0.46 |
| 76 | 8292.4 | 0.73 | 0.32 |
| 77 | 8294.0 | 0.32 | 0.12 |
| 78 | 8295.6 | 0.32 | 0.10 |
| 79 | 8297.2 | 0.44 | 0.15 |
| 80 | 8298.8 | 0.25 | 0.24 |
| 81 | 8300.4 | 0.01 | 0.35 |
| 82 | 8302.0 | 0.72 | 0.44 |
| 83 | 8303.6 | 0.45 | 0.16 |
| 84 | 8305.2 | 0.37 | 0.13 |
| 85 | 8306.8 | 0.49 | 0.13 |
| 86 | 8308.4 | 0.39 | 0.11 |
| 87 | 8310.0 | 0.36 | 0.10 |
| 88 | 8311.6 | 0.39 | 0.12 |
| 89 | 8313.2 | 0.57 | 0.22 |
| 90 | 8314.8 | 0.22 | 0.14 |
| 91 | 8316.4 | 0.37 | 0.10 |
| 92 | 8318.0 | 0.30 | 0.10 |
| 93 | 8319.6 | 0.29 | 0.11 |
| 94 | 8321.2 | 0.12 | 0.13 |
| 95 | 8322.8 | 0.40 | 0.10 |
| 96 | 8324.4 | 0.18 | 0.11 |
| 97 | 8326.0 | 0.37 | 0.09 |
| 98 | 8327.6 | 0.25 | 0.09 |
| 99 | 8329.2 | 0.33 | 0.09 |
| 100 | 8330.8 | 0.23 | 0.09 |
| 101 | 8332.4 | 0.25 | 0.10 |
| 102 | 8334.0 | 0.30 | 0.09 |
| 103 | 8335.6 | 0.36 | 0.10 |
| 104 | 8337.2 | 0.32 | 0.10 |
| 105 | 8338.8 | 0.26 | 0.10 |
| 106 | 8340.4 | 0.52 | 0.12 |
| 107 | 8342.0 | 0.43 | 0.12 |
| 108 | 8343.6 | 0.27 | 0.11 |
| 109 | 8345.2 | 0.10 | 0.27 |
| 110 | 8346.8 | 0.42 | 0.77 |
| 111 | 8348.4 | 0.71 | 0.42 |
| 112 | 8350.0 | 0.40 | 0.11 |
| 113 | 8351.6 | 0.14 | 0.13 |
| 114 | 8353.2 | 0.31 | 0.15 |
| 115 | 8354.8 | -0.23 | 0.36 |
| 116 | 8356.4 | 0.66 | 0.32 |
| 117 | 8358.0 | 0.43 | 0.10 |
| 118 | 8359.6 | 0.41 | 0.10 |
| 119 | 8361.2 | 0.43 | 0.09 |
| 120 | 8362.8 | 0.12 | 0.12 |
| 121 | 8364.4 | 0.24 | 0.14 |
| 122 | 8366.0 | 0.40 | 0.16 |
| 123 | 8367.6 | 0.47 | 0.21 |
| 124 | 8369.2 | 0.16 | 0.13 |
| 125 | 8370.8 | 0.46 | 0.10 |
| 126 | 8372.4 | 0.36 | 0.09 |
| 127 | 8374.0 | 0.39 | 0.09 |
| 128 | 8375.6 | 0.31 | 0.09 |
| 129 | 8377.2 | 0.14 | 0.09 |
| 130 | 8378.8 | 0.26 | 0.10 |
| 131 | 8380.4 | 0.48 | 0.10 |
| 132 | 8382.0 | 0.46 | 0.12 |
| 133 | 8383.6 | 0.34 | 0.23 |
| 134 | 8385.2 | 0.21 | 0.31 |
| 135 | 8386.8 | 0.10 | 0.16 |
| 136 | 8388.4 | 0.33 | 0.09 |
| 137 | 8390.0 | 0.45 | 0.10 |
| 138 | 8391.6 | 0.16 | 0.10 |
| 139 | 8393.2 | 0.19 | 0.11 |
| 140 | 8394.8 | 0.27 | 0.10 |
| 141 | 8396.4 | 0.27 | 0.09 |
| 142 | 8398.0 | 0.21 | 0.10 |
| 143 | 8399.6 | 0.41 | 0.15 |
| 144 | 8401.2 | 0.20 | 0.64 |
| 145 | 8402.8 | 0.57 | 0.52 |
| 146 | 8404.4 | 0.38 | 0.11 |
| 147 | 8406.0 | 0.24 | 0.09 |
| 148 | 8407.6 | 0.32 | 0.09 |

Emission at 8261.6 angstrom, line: H-gamma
